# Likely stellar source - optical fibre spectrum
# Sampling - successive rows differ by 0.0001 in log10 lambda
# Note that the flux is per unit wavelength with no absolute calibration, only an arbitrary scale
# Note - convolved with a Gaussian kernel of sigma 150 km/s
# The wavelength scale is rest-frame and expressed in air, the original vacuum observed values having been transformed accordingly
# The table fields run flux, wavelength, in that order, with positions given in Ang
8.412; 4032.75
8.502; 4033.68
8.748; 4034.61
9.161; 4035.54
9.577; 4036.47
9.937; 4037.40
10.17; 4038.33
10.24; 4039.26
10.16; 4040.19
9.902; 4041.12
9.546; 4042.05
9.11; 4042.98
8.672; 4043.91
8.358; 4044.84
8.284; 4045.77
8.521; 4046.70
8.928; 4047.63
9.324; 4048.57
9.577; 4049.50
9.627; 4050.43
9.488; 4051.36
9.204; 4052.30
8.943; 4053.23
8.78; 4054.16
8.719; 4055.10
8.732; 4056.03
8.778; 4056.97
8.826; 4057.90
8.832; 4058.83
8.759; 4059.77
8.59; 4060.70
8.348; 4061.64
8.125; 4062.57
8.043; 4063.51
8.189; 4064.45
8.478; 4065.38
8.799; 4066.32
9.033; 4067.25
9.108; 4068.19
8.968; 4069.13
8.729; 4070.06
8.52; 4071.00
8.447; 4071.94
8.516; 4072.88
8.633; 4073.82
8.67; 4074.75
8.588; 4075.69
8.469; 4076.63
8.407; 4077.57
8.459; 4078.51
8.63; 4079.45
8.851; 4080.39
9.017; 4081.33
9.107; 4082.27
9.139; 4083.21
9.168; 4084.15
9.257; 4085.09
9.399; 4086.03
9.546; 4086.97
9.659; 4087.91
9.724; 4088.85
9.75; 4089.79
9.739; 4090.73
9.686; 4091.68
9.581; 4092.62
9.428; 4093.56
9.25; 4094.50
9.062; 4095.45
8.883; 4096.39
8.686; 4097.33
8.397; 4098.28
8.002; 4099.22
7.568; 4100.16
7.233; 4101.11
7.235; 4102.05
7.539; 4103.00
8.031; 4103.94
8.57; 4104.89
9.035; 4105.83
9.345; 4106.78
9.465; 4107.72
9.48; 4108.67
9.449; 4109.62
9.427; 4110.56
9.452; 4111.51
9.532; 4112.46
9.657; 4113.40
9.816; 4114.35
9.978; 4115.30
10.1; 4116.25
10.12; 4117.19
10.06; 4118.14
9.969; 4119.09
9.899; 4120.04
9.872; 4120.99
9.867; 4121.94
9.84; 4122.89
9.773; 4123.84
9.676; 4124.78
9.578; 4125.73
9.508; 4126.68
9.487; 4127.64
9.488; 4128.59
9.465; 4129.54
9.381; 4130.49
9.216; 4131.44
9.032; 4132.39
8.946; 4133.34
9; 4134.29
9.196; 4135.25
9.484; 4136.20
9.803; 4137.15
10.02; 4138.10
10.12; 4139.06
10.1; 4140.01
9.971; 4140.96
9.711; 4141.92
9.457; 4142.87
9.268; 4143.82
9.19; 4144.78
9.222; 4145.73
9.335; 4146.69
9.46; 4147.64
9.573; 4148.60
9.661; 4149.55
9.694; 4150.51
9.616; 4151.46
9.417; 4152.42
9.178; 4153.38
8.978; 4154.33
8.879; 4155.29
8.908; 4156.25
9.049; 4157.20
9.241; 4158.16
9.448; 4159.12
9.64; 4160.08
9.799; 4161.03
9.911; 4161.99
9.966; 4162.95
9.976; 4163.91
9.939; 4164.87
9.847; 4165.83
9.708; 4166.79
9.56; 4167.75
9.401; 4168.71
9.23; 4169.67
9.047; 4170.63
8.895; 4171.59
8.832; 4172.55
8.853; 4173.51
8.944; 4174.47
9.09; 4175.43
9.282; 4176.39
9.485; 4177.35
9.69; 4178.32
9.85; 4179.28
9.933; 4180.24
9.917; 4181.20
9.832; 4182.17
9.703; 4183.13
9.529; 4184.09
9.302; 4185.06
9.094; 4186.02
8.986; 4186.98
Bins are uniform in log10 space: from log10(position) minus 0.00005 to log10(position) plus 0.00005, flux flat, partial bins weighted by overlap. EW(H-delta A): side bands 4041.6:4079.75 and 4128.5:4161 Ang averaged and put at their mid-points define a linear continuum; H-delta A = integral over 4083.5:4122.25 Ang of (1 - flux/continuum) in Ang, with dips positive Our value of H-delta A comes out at -0.5 Ang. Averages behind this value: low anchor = 8.75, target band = 9.21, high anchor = 9.42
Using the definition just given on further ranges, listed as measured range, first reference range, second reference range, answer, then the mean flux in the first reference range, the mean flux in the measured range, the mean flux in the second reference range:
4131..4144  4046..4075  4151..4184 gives -0.4 Ang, 8.78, 9.53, 9.44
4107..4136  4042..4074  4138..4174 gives -1.1 Ang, 8.78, 9.59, 9.47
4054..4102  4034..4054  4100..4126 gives 2.6 Ang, 9.3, 8.8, 9.29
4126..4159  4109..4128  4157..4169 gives 1.0 Ang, 9.75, 9.41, 9.66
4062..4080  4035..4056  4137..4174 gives 1.4 Ang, 9.27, 8.57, 9.48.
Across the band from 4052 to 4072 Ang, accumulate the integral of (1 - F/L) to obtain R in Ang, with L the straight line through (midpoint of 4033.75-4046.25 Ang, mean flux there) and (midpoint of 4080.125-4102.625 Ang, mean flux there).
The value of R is 1.1 Ang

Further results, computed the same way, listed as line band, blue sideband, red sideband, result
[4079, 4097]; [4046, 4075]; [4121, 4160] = -0.6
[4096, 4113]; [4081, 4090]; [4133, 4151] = 1.4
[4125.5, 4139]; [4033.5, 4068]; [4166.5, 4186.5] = -0.2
